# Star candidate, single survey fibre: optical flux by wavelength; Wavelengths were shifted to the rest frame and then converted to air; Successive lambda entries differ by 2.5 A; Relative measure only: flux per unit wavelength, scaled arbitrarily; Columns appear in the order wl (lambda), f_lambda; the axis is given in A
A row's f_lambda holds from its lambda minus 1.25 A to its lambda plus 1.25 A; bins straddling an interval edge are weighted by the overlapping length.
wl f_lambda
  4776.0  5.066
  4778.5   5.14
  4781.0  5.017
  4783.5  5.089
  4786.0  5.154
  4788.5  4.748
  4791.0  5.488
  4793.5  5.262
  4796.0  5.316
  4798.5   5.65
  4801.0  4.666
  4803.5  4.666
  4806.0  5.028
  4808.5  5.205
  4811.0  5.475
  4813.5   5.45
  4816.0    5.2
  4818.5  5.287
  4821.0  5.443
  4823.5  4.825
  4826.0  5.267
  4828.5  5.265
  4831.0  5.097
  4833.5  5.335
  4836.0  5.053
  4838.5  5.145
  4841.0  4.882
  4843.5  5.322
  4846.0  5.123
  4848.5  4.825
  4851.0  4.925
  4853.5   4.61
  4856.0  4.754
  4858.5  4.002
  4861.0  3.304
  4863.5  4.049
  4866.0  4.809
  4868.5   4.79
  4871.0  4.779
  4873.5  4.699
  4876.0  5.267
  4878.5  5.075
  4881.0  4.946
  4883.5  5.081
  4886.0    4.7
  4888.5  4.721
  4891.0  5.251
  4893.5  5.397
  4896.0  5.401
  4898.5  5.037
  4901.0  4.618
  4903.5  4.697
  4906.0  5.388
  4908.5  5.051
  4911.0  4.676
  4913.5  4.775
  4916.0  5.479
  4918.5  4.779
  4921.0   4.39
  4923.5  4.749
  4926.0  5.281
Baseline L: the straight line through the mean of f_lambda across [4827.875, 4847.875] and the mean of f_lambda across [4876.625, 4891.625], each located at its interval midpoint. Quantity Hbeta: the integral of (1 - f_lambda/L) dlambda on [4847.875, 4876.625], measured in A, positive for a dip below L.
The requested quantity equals 2.8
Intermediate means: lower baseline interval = 5.14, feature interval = 4.55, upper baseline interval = 4.96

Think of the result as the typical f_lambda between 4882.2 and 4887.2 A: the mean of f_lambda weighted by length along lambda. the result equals 4.89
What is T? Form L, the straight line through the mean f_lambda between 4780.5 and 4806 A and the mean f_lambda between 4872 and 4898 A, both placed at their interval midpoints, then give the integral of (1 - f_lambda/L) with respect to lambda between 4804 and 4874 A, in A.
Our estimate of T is 2.1 A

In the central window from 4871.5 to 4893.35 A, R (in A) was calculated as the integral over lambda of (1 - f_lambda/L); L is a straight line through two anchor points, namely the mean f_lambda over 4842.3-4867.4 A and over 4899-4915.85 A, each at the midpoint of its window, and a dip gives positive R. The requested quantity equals -1.1 A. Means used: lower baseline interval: 4.57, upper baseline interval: 4.91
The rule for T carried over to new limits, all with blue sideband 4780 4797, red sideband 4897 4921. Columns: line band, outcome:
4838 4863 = 1.88 A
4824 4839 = -0.32 A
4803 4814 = -0.14 A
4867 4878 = 0.21 A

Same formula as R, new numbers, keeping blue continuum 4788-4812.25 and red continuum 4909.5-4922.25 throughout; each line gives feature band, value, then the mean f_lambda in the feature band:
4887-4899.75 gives -0.7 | 5.15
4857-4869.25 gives 2.0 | 4.18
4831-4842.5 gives -0.1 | 5.11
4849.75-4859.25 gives 0.8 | 4.6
